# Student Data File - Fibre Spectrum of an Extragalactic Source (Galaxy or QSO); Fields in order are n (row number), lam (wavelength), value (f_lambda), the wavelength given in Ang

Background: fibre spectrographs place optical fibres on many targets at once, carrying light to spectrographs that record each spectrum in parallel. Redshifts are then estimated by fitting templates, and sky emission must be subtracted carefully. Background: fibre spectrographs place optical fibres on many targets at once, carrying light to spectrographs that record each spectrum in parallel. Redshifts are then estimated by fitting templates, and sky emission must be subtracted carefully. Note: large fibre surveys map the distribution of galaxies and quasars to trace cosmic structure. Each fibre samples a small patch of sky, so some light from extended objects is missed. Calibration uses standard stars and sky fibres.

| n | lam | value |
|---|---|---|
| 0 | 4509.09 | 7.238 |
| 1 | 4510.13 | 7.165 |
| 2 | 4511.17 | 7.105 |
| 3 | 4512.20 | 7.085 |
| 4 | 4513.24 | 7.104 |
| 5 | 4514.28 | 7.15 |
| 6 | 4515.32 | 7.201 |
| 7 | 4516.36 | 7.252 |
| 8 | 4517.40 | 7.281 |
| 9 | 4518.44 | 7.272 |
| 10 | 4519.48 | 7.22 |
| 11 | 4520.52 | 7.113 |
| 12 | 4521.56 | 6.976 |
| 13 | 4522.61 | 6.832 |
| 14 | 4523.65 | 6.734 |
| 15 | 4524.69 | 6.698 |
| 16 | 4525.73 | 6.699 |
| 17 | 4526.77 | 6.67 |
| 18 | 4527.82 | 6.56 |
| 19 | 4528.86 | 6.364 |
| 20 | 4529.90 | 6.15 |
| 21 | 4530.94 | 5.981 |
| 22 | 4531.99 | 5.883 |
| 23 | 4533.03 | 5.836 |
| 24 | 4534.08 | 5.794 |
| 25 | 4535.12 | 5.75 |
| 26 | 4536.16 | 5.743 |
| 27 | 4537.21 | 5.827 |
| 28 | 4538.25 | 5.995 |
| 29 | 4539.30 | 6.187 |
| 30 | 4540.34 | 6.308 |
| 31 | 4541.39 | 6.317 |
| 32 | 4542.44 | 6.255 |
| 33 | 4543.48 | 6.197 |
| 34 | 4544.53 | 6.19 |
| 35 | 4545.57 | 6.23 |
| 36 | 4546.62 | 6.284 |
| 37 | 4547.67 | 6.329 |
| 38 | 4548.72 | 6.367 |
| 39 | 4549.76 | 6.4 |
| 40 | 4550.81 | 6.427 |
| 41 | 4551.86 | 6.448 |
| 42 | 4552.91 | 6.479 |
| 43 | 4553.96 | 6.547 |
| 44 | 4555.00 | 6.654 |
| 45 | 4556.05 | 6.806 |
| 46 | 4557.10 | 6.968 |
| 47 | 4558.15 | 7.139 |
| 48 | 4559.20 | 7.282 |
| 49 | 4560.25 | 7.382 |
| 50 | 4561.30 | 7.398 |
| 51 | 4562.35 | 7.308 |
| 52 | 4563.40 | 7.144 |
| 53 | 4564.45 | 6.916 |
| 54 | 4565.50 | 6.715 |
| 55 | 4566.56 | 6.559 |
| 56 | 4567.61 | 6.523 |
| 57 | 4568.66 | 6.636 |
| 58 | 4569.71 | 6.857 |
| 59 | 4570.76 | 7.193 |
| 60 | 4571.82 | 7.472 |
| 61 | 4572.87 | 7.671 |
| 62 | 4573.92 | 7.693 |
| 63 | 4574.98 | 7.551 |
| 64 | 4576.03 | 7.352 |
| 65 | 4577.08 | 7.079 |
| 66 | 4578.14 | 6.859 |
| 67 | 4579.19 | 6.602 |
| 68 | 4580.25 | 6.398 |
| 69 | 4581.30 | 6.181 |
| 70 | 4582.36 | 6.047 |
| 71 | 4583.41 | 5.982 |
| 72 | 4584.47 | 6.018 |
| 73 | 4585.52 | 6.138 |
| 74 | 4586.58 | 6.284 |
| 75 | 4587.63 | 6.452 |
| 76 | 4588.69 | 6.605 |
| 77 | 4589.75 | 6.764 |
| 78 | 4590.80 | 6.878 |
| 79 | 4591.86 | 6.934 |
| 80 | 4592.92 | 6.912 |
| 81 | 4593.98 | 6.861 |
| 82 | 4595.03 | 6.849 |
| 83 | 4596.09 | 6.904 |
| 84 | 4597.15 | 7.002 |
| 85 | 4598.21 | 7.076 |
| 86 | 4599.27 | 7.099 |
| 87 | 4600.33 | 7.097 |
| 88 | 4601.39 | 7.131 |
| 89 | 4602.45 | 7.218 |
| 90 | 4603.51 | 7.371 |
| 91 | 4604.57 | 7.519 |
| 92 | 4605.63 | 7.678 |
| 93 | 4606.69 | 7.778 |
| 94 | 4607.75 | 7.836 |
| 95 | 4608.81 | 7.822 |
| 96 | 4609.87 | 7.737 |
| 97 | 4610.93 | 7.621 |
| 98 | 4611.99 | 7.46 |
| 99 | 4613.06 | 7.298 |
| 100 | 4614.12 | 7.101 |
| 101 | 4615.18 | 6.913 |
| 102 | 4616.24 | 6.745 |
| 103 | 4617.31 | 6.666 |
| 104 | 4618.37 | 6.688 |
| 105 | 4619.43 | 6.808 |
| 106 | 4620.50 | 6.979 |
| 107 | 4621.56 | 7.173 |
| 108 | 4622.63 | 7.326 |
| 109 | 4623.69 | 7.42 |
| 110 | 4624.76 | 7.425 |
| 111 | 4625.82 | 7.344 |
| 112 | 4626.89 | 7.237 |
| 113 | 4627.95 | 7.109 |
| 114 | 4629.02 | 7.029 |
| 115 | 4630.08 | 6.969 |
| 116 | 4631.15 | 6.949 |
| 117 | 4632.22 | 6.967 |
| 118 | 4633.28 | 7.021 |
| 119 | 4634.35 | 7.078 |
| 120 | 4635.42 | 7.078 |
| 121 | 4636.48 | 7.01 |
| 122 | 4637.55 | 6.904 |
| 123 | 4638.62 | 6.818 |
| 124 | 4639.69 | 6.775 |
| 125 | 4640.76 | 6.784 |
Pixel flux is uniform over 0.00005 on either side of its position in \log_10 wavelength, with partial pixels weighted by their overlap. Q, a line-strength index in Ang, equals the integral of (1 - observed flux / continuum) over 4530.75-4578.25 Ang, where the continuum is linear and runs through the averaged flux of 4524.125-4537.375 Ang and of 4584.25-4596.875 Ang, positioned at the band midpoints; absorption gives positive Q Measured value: -2.0 Ang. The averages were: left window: 6.16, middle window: 6.63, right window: 6.66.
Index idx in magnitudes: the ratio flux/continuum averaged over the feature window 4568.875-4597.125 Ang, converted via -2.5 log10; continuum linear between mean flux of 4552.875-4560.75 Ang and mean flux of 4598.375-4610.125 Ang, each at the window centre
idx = 0.067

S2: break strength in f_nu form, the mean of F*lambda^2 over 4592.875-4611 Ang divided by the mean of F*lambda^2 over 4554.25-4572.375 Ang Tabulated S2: 1.1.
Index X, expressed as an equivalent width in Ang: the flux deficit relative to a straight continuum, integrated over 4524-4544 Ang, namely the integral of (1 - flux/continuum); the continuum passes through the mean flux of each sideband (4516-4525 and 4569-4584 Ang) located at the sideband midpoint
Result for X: 2.4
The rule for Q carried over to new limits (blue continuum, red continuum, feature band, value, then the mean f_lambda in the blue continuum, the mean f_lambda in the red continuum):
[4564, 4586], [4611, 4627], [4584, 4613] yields -0.5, 6.78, 7.11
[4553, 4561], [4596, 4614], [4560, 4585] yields 0.7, 6.96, 7.39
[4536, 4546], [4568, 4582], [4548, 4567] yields -0.7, 6.14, 7.02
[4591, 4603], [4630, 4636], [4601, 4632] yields -1.1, 7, 7.01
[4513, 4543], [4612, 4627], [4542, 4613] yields -0.7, 6.52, 7.09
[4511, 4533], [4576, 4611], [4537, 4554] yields 1.4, 6.8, 6.93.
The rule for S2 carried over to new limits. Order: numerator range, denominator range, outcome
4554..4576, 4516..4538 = 1.11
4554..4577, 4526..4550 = 1.17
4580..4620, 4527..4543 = 1.18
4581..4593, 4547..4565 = 0.95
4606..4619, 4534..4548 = 1.23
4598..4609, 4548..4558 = 1.15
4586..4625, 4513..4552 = 1.14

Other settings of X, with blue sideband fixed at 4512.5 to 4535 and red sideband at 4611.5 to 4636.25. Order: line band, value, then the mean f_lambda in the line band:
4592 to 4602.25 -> 0.0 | 6.99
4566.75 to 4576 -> -0.4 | 7.19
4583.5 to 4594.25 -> 0.6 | 6.55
